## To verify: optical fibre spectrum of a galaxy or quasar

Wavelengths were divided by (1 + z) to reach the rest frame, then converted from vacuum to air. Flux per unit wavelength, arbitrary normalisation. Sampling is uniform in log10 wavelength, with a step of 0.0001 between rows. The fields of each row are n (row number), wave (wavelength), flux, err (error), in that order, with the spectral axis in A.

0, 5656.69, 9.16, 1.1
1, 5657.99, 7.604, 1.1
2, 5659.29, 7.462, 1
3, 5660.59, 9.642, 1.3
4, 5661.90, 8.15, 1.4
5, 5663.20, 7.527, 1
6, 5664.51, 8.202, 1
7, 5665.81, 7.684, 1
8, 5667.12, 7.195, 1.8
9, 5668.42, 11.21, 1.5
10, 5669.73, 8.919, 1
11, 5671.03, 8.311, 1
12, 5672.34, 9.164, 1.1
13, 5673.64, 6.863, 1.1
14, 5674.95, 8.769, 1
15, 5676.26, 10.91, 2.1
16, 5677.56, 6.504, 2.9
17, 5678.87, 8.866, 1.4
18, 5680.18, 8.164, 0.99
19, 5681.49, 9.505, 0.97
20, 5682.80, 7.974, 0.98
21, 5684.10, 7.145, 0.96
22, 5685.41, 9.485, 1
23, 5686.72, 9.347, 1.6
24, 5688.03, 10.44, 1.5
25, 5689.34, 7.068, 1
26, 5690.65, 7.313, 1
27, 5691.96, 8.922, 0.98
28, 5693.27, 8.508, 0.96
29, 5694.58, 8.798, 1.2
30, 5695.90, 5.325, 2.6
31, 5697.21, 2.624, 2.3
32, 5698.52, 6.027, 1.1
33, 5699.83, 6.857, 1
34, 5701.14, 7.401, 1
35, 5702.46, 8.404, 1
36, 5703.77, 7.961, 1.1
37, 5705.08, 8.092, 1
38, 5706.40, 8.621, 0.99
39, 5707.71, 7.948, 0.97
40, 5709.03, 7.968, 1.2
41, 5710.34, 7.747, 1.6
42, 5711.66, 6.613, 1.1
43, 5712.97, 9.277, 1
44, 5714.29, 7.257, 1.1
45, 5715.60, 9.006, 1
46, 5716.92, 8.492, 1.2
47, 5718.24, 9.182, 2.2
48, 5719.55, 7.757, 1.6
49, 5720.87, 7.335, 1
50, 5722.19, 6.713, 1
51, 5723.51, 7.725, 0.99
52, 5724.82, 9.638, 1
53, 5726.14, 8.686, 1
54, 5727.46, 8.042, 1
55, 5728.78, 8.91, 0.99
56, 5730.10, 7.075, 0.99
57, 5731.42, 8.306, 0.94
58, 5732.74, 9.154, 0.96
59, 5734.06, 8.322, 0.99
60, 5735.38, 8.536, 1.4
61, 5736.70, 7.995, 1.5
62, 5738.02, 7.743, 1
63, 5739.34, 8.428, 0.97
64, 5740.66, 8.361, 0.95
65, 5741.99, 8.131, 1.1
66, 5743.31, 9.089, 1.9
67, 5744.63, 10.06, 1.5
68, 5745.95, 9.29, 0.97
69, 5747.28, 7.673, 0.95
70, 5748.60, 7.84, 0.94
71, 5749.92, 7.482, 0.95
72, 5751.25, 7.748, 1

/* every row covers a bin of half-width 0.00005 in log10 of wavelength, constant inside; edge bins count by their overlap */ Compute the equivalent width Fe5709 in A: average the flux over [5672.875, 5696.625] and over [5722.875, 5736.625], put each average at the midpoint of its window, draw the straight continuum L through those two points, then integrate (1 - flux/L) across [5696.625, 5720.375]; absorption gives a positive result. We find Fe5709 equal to 2.1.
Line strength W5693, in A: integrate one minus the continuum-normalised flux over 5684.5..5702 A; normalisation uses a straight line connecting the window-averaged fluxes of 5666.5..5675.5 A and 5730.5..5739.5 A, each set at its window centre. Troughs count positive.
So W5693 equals 2.0 A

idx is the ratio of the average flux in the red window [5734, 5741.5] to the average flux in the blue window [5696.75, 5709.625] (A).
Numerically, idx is 1.13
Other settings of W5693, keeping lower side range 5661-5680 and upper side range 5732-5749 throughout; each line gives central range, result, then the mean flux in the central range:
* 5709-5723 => 0.9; 7.94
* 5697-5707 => 1.5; 7.19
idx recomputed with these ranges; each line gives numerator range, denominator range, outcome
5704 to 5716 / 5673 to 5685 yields 0.97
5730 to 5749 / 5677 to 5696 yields 1.02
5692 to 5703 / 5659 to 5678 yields 0.81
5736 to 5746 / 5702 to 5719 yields 1.05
